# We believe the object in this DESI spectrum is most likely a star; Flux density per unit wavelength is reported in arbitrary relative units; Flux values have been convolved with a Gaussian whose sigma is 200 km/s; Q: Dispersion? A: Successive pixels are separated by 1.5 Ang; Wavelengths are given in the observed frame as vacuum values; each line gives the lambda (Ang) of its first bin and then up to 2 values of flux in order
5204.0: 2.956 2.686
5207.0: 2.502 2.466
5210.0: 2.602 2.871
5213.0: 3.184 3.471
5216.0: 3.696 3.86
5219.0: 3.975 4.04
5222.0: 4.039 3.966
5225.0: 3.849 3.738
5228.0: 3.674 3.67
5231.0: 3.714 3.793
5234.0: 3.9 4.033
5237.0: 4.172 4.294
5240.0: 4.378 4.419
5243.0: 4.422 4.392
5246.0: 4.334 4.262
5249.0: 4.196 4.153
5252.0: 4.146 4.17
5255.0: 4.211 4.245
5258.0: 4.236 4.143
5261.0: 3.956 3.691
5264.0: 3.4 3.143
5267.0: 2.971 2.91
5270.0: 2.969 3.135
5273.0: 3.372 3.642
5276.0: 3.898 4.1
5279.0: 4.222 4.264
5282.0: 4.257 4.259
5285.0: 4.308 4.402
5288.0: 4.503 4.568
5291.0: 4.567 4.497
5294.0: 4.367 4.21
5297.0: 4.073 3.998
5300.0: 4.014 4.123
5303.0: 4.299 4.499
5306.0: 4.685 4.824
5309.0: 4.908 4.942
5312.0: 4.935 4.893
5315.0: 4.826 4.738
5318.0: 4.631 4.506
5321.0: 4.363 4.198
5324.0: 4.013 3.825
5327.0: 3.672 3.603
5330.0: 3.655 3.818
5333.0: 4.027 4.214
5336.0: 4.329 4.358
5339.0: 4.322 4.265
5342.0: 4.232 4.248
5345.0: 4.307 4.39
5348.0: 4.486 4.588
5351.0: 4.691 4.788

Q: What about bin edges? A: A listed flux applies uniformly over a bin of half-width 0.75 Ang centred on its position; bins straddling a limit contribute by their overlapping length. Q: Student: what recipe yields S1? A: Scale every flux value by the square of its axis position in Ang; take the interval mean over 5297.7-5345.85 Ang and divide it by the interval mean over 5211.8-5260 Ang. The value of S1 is 1.1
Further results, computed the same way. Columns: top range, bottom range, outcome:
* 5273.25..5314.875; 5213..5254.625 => 1.11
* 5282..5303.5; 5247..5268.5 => 1.12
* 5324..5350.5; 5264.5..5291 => 1.10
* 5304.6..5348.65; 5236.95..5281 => 1.14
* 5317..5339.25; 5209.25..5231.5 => 1.18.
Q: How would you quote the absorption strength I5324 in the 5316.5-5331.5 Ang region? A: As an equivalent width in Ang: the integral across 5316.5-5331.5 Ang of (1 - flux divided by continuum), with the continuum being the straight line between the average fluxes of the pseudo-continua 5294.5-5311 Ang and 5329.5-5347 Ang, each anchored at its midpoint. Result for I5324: 0.7 Ang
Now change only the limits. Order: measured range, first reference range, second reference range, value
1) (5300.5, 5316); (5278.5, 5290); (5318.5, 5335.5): -2.0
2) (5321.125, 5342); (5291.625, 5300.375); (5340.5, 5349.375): 1.3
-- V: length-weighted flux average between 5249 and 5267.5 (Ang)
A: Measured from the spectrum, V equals 3.9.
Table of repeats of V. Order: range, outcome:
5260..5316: 4.13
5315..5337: 4.14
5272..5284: 3.98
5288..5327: 4.45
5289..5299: 4.33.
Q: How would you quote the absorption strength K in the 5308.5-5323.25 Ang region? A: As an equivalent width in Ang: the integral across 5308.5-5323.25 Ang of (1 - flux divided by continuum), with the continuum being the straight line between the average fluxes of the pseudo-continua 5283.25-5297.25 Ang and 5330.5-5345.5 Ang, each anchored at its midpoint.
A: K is -1.4 Ang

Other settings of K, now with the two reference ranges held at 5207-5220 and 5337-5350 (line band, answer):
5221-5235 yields -1.9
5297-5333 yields -2.0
